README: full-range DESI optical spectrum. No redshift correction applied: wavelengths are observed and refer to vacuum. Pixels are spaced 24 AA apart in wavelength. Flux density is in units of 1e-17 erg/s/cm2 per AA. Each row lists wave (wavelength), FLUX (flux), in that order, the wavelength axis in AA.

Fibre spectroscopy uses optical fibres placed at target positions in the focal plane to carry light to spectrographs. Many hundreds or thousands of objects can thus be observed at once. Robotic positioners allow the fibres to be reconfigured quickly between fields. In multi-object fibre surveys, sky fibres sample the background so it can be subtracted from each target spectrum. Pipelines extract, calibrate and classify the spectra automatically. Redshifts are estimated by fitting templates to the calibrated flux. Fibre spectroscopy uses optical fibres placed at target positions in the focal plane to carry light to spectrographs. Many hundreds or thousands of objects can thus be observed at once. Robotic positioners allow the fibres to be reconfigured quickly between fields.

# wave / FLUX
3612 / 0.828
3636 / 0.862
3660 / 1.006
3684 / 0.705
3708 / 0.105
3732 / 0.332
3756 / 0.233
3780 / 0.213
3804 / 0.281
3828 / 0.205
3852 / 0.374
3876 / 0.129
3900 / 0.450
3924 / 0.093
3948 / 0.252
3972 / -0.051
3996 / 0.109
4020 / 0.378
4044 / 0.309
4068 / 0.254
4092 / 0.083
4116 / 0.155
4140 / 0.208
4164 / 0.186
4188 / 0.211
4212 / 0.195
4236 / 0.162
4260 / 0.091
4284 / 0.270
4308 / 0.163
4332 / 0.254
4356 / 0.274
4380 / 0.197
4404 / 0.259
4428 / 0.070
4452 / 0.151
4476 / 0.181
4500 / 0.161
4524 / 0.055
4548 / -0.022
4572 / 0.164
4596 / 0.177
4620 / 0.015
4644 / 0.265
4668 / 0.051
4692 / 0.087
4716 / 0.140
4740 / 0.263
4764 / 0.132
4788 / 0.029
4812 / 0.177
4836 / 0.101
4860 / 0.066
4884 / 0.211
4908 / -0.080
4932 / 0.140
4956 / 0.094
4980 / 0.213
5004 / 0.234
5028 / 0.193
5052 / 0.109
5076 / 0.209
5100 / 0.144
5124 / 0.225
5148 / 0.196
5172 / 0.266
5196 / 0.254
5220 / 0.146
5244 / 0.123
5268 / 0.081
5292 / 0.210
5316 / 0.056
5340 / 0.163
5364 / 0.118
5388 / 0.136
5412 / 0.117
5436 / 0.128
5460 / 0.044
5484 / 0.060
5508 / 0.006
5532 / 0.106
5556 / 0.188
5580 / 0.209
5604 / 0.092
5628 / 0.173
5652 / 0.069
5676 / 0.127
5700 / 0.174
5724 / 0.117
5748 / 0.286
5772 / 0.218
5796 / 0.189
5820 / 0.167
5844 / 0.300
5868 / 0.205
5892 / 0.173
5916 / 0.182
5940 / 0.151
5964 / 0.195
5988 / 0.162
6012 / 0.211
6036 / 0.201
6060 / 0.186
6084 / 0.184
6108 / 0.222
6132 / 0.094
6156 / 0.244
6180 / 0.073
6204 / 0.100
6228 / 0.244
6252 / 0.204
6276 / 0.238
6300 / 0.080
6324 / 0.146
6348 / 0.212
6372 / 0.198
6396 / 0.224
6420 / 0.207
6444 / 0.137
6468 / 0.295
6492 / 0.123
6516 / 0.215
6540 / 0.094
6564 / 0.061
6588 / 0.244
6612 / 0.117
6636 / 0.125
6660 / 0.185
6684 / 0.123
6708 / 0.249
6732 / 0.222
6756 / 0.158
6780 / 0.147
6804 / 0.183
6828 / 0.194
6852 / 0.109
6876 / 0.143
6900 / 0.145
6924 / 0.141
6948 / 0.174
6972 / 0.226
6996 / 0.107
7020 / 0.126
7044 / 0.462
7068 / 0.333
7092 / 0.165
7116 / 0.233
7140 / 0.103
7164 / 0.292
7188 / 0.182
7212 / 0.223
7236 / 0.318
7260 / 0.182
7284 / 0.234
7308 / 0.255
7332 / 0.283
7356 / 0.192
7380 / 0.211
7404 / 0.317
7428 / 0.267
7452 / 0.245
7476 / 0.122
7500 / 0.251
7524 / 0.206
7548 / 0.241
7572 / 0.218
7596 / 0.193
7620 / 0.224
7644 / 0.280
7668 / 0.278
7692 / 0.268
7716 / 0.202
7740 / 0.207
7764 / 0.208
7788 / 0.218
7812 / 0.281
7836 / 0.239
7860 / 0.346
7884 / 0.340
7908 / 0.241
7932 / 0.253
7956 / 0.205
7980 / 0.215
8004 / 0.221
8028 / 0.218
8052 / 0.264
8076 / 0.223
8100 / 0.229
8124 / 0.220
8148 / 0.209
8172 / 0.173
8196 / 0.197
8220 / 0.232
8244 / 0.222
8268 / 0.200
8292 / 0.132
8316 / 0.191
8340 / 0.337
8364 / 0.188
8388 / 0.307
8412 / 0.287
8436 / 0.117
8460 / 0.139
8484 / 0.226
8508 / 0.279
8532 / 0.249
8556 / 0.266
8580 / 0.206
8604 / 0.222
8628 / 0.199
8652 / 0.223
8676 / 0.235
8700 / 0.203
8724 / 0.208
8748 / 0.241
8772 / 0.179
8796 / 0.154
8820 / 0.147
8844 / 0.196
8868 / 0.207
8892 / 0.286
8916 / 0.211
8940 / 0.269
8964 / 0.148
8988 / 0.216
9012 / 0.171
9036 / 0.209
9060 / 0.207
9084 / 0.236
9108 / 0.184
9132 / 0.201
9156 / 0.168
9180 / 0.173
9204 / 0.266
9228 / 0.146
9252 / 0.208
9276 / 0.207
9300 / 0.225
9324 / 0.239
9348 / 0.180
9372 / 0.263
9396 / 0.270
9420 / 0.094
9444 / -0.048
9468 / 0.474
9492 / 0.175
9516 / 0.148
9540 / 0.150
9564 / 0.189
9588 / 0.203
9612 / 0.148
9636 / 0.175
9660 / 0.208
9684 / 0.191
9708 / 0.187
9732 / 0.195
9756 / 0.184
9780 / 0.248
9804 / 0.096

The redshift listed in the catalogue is 0.892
